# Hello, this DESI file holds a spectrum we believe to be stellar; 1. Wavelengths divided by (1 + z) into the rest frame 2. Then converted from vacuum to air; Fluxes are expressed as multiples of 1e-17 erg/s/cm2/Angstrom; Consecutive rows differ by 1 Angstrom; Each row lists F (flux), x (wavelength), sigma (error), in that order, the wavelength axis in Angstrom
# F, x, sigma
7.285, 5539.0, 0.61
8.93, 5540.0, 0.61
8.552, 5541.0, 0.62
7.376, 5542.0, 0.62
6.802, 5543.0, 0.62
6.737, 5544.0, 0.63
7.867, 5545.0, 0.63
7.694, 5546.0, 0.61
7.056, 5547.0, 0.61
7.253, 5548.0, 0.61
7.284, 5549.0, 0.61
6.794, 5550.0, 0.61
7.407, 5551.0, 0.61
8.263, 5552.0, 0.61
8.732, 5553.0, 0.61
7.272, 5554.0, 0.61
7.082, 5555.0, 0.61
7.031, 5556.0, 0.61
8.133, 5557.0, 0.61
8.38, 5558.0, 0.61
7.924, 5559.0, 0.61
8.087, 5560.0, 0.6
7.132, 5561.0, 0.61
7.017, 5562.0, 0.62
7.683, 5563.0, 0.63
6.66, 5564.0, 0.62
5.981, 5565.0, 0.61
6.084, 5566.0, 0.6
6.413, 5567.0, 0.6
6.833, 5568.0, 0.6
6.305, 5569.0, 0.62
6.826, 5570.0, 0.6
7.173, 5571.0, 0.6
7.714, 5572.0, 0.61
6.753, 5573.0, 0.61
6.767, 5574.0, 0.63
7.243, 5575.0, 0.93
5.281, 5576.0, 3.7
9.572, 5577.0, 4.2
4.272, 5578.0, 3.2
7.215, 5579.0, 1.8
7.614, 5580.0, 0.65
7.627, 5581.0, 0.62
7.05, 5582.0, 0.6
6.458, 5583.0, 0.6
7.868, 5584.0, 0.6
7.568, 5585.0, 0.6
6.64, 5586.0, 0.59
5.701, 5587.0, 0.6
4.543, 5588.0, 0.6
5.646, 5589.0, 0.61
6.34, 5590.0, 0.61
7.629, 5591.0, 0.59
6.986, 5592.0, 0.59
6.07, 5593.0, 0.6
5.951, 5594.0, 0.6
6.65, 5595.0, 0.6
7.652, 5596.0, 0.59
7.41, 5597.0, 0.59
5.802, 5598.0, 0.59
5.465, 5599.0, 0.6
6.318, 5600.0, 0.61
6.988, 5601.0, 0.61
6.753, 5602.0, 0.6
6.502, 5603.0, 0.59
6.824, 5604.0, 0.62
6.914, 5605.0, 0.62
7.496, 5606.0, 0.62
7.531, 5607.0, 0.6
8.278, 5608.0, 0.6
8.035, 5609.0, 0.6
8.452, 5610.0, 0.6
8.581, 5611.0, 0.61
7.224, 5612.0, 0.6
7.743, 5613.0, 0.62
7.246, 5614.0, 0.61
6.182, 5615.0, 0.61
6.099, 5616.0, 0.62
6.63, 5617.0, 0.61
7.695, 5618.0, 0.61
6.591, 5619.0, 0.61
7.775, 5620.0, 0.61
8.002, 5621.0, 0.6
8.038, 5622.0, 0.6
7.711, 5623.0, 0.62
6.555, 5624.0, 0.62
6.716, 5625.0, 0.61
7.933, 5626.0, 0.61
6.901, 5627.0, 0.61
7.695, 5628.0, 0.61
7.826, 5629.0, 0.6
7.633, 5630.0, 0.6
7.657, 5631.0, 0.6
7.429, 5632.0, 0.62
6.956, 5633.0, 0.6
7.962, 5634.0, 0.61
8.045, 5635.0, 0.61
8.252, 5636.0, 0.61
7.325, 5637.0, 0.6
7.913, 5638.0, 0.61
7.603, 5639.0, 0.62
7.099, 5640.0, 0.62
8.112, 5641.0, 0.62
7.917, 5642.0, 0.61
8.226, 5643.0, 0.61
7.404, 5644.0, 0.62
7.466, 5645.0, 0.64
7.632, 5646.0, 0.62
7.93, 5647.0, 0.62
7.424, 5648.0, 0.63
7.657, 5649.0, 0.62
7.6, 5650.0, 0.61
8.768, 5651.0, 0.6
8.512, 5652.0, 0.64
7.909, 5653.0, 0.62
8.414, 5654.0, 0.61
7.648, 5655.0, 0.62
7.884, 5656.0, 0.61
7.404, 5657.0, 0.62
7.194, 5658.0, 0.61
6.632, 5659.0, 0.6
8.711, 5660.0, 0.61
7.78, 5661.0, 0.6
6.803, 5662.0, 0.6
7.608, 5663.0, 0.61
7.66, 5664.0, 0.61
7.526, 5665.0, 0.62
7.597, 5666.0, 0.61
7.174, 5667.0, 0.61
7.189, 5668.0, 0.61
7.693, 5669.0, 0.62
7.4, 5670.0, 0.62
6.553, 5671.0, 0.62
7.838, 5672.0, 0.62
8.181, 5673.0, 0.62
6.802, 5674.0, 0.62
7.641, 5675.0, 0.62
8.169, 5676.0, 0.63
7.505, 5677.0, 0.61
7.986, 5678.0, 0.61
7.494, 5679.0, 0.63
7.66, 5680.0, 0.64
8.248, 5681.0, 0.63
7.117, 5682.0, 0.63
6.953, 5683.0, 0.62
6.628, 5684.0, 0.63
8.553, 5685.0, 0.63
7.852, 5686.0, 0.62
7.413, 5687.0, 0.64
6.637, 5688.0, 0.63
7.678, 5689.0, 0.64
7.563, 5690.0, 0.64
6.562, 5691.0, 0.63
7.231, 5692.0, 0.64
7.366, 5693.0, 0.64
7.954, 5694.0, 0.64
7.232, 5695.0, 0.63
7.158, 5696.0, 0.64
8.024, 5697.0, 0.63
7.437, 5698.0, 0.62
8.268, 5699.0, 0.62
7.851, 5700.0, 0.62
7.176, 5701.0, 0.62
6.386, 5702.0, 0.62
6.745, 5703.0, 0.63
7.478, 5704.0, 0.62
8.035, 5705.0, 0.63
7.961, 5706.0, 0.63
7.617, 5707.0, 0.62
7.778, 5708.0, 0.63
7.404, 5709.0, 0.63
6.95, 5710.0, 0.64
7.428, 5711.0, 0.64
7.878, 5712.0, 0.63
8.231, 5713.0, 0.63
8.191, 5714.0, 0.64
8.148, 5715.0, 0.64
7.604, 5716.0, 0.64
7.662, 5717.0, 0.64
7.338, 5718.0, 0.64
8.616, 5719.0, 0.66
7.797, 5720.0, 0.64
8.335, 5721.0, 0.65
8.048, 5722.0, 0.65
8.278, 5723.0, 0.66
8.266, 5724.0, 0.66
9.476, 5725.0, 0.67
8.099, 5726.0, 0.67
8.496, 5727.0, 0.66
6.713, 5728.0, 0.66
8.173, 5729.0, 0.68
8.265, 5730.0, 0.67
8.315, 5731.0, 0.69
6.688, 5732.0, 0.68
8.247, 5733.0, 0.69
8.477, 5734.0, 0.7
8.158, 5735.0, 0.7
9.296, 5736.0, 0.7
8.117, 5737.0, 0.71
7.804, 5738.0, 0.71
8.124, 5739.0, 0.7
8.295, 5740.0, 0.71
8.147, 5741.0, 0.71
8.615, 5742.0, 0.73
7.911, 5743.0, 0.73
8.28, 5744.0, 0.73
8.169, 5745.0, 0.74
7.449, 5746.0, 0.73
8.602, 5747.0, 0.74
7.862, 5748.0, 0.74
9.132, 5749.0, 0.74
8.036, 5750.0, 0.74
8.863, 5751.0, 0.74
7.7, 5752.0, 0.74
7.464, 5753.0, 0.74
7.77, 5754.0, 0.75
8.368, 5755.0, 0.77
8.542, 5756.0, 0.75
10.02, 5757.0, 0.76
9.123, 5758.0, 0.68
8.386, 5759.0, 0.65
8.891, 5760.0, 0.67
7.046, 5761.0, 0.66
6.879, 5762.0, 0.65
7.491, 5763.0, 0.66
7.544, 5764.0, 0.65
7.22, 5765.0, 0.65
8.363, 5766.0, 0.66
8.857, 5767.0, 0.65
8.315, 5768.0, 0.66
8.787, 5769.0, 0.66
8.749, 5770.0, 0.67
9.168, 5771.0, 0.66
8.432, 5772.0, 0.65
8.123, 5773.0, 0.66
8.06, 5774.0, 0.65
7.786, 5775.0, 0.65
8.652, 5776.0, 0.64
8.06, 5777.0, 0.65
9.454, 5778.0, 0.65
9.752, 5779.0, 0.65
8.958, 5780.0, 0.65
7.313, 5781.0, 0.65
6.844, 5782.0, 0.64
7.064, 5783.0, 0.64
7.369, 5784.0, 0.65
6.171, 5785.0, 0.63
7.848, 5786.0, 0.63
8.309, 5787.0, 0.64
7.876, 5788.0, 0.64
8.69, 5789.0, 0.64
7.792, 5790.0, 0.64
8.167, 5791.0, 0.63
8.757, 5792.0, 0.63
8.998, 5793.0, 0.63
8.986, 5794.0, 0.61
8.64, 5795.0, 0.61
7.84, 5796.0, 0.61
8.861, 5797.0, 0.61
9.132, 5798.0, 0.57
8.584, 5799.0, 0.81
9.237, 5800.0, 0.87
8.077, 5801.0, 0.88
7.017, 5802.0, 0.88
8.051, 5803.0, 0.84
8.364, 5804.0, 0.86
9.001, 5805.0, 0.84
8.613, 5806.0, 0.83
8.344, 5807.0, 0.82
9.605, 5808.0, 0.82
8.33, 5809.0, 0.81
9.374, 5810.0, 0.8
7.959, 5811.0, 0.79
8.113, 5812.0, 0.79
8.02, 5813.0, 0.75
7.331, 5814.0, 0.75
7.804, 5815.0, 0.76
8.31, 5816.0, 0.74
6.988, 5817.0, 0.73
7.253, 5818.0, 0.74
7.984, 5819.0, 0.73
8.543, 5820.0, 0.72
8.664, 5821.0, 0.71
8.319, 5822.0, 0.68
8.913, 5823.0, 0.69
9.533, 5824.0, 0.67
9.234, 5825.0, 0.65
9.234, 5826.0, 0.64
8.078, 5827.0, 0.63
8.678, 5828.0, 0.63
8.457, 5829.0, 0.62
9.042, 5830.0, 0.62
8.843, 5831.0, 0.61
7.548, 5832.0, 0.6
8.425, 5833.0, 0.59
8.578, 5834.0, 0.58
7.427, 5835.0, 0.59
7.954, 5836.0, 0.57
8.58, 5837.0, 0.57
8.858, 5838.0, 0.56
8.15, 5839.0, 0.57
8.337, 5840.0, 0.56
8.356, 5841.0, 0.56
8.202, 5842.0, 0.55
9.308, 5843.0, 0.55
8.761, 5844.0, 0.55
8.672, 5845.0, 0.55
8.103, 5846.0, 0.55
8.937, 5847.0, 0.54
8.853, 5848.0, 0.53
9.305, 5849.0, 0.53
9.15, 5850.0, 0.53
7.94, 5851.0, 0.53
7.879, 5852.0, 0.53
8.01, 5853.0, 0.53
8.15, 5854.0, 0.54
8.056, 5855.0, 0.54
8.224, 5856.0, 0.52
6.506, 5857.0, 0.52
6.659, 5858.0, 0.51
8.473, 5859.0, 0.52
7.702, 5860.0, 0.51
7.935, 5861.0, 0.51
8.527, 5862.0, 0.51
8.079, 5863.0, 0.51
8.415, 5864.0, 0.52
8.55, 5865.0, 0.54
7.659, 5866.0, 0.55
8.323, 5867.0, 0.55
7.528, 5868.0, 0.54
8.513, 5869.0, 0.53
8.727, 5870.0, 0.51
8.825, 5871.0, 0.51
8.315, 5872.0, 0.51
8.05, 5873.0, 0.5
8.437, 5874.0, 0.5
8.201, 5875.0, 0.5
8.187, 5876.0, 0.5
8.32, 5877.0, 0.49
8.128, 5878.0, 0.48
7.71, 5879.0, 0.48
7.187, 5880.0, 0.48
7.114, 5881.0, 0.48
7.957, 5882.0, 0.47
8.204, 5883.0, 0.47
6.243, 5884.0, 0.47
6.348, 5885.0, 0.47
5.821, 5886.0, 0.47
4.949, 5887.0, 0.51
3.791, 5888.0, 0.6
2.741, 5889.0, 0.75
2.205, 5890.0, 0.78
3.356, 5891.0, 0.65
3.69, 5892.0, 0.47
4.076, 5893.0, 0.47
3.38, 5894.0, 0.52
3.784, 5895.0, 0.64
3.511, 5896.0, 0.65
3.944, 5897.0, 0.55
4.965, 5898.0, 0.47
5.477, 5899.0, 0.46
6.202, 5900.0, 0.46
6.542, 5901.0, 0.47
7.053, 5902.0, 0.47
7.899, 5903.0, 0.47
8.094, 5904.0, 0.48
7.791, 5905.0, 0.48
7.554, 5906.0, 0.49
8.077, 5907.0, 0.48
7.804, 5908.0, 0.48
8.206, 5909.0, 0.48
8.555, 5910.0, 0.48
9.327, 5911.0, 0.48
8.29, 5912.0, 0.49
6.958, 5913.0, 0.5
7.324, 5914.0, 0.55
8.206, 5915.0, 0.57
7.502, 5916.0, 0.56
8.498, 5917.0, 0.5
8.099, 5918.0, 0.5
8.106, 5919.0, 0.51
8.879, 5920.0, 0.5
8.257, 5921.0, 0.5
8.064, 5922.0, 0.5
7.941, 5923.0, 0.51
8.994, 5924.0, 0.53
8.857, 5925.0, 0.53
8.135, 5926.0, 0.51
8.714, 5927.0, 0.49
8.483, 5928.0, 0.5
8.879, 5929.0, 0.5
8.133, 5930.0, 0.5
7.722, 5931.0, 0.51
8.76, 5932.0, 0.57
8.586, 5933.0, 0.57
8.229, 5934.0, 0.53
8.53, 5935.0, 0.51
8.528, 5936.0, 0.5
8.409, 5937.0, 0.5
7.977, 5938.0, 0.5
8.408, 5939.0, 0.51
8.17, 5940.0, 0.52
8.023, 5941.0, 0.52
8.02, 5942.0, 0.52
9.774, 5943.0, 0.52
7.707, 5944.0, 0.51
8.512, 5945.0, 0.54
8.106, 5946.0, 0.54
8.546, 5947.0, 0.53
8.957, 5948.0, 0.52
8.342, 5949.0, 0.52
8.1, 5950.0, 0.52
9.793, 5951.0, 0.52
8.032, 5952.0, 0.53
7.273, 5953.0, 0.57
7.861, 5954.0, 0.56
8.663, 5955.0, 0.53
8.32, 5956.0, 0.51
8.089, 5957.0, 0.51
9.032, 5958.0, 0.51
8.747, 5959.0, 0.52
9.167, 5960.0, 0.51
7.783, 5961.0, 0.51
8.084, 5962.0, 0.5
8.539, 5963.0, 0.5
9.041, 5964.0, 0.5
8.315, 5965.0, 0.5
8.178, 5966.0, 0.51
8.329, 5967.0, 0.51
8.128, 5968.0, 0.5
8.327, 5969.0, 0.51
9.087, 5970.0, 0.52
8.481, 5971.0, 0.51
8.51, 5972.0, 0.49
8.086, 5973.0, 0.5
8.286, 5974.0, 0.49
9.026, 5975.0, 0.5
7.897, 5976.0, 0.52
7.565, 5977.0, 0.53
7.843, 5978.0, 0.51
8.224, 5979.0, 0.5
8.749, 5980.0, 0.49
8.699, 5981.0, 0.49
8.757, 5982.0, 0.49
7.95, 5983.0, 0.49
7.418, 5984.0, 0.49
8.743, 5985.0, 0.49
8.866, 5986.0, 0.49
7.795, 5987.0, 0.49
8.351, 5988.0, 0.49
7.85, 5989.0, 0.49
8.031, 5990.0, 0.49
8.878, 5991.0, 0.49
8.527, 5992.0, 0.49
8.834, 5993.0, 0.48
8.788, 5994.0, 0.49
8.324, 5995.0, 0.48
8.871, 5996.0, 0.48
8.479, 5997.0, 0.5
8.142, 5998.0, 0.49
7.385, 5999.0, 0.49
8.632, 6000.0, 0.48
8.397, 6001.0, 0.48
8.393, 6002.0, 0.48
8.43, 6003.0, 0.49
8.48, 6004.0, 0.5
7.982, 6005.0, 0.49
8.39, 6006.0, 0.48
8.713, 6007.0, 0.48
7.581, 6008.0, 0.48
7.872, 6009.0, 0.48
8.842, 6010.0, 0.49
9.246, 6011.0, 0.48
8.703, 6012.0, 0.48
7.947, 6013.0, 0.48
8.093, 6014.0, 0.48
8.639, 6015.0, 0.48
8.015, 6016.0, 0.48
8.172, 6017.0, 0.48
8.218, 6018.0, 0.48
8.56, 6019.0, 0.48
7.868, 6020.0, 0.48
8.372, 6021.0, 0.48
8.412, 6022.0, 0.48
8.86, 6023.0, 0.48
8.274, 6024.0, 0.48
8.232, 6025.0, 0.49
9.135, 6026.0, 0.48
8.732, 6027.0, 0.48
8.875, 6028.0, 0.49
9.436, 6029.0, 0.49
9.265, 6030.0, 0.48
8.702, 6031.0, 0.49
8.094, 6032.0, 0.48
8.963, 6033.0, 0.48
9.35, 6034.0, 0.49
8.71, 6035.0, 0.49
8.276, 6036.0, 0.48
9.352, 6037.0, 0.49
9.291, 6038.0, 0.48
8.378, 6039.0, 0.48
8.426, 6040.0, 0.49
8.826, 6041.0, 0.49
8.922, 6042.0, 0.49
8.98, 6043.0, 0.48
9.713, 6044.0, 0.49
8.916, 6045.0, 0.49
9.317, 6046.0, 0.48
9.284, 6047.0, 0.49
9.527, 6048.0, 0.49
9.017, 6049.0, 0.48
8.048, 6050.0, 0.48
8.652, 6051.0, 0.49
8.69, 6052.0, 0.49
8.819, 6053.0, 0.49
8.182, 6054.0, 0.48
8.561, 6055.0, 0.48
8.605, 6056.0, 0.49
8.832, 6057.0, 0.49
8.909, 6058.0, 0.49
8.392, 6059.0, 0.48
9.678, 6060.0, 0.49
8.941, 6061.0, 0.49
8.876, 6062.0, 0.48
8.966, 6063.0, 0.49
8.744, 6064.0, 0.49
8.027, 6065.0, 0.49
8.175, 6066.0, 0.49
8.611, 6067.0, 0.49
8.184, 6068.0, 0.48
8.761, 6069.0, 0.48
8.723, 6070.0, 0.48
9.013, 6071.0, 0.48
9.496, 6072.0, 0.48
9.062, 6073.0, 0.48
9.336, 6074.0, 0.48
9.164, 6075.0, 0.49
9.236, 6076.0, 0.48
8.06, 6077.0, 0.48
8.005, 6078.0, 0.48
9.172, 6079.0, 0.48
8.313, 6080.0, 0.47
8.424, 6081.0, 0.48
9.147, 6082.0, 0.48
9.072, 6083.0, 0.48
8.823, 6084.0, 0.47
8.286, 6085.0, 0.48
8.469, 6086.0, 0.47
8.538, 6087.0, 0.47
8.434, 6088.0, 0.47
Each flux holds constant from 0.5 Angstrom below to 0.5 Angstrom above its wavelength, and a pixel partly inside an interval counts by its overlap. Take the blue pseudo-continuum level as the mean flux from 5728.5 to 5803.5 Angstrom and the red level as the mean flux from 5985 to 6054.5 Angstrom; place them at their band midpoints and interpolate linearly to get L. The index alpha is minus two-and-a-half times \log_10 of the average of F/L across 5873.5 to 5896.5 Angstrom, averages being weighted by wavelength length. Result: 0.40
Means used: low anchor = 8.22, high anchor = 8.59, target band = 5.8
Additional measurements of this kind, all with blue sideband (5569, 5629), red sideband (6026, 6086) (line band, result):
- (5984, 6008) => 0.03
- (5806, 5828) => -0.07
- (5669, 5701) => -0.02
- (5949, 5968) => 0.00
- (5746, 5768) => -0.08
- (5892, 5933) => 0.13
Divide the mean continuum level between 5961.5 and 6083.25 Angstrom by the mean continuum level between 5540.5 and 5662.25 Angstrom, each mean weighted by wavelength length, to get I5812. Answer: 1.2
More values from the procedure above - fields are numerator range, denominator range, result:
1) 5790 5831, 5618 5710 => 1.12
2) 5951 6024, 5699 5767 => 1.04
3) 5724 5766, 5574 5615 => 1.18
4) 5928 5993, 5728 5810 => 1.01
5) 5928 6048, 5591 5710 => 1.14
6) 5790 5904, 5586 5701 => 1.04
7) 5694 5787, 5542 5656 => 1.11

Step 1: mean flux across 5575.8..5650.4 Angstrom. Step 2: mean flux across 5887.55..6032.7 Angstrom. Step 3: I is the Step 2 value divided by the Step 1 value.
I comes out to 1.10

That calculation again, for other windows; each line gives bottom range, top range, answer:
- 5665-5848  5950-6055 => 1.05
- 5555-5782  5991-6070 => 1.14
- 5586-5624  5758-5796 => 1.18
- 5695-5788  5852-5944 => 0.93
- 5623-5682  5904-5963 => 1.09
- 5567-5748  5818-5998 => 1.06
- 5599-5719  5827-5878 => 1.10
